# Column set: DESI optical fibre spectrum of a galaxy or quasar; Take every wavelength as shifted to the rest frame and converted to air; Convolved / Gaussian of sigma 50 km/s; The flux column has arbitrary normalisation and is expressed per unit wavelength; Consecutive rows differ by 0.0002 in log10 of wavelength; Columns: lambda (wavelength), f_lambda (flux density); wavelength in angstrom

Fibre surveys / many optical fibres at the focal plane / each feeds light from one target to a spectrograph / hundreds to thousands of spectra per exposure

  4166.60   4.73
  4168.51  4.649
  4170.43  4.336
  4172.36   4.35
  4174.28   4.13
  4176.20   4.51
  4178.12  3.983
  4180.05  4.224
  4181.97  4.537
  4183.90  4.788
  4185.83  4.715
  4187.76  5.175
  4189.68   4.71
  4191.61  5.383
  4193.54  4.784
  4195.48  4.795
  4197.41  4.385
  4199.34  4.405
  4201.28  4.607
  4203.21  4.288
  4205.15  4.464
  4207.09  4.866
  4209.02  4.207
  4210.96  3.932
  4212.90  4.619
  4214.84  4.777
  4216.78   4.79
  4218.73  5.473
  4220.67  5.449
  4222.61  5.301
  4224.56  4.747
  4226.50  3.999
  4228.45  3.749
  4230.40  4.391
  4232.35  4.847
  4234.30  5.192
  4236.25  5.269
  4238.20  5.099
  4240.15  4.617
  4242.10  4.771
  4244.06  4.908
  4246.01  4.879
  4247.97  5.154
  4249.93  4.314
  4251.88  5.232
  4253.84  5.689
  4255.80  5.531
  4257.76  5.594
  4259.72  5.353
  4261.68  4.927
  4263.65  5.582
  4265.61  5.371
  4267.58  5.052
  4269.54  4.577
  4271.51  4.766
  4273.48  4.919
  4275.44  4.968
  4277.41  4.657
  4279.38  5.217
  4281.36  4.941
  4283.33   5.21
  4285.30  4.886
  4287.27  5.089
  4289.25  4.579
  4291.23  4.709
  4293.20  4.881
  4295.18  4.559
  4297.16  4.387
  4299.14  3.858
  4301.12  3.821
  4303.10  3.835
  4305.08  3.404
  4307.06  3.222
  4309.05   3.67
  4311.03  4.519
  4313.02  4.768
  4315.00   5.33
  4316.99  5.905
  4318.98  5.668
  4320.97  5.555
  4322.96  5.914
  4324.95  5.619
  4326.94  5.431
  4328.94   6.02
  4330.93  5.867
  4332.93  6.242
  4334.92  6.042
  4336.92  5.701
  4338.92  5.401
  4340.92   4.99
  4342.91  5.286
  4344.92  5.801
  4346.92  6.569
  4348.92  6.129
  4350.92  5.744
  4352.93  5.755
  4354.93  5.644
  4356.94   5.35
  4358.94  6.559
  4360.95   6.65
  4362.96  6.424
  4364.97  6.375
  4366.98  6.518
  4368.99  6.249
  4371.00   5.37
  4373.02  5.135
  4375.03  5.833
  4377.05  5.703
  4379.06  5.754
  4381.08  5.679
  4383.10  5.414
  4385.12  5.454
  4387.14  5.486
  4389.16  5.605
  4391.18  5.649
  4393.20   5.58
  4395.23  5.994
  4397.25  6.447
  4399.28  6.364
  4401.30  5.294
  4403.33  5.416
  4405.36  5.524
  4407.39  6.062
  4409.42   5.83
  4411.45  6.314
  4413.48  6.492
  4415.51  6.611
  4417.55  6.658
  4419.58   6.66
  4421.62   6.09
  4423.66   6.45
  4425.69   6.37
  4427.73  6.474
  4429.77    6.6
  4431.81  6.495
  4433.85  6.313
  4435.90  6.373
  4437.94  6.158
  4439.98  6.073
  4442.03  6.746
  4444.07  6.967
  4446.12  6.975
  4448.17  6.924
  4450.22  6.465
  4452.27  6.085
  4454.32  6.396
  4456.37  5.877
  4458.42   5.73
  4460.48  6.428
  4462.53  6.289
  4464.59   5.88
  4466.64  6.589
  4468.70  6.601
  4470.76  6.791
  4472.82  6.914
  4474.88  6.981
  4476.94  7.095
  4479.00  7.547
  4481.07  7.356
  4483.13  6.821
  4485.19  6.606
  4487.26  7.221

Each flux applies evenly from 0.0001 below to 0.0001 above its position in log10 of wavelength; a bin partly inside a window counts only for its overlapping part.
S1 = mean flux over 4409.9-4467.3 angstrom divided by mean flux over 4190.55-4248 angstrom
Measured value 1.4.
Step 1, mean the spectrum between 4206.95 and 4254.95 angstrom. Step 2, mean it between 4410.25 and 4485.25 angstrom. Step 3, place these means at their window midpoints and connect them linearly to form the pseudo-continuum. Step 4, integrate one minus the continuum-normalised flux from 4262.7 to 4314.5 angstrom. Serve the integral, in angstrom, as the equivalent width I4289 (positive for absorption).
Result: 6.5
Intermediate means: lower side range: 4.81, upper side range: 6.54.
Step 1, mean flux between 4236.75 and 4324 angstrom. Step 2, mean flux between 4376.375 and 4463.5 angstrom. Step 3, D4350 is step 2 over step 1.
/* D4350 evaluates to 1.26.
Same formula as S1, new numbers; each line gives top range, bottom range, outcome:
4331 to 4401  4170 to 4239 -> 1.26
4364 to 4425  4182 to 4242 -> 1.26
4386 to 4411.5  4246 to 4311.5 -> 1.22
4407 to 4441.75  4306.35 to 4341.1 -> 1.19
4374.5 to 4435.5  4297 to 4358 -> 1.15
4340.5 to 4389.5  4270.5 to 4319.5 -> 1.26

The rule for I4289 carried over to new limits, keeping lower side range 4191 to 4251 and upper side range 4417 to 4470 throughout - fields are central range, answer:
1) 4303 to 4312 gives 2.8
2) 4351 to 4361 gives -0.3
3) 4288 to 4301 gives 2.0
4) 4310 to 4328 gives 0.2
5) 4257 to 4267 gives -0.6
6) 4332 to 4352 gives -0.5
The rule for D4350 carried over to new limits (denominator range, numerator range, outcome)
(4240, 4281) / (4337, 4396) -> 1.15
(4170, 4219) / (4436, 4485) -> 1.44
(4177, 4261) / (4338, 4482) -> 1.29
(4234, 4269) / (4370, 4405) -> 1.10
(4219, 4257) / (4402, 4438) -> 1.27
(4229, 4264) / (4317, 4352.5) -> 1.14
